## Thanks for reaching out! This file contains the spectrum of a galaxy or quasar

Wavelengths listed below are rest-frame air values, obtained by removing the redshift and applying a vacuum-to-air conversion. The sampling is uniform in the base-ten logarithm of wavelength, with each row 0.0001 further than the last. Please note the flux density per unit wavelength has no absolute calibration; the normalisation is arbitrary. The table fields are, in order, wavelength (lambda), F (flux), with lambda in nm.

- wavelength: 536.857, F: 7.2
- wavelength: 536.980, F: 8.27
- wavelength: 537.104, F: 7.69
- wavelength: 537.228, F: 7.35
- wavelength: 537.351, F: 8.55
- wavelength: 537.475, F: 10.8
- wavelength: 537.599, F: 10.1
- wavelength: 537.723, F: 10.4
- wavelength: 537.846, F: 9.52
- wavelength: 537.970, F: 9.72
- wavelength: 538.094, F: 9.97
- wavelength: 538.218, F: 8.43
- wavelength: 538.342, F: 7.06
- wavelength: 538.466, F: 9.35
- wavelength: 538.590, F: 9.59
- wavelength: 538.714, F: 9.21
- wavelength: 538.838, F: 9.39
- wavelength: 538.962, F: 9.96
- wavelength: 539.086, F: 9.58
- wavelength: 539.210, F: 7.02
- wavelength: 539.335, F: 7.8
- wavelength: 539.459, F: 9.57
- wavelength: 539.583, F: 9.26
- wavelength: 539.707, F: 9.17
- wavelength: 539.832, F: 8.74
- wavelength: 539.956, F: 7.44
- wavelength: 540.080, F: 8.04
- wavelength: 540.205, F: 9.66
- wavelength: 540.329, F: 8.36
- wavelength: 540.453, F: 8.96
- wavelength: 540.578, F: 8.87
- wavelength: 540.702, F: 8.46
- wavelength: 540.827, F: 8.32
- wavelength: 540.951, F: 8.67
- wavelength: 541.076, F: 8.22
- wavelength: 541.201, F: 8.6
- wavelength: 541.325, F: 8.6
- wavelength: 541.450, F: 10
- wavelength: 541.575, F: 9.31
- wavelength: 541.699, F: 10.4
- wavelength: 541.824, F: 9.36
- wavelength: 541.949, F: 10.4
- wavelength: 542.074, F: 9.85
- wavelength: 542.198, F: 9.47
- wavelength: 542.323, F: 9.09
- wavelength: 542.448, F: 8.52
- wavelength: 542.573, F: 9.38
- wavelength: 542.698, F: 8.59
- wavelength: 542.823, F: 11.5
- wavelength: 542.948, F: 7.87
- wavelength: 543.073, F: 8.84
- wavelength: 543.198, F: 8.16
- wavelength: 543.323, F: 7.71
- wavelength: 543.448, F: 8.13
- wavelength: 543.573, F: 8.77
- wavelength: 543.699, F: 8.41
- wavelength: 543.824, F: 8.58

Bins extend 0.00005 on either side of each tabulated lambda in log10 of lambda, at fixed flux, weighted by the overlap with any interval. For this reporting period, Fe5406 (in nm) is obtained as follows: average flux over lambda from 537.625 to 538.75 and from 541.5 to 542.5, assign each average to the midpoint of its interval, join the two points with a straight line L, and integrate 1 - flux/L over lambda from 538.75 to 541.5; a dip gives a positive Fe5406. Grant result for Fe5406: 0.20 nm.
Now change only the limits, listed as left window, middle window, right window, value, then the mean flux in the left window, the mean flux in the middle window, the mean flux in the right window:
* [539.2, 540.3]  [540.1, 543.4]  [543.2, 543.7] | -0.25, 8.59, 9.03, 8.22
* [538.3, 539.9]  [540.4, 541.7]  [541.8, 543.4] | 0.02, 8.92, 8.88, 9.12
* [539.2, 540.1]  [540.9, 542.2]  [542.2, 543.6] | -0.10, 8.47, 9.35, 8.81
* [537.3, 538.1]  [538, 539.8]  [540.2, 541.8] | 0.11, 9.87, 8.96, 8.94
